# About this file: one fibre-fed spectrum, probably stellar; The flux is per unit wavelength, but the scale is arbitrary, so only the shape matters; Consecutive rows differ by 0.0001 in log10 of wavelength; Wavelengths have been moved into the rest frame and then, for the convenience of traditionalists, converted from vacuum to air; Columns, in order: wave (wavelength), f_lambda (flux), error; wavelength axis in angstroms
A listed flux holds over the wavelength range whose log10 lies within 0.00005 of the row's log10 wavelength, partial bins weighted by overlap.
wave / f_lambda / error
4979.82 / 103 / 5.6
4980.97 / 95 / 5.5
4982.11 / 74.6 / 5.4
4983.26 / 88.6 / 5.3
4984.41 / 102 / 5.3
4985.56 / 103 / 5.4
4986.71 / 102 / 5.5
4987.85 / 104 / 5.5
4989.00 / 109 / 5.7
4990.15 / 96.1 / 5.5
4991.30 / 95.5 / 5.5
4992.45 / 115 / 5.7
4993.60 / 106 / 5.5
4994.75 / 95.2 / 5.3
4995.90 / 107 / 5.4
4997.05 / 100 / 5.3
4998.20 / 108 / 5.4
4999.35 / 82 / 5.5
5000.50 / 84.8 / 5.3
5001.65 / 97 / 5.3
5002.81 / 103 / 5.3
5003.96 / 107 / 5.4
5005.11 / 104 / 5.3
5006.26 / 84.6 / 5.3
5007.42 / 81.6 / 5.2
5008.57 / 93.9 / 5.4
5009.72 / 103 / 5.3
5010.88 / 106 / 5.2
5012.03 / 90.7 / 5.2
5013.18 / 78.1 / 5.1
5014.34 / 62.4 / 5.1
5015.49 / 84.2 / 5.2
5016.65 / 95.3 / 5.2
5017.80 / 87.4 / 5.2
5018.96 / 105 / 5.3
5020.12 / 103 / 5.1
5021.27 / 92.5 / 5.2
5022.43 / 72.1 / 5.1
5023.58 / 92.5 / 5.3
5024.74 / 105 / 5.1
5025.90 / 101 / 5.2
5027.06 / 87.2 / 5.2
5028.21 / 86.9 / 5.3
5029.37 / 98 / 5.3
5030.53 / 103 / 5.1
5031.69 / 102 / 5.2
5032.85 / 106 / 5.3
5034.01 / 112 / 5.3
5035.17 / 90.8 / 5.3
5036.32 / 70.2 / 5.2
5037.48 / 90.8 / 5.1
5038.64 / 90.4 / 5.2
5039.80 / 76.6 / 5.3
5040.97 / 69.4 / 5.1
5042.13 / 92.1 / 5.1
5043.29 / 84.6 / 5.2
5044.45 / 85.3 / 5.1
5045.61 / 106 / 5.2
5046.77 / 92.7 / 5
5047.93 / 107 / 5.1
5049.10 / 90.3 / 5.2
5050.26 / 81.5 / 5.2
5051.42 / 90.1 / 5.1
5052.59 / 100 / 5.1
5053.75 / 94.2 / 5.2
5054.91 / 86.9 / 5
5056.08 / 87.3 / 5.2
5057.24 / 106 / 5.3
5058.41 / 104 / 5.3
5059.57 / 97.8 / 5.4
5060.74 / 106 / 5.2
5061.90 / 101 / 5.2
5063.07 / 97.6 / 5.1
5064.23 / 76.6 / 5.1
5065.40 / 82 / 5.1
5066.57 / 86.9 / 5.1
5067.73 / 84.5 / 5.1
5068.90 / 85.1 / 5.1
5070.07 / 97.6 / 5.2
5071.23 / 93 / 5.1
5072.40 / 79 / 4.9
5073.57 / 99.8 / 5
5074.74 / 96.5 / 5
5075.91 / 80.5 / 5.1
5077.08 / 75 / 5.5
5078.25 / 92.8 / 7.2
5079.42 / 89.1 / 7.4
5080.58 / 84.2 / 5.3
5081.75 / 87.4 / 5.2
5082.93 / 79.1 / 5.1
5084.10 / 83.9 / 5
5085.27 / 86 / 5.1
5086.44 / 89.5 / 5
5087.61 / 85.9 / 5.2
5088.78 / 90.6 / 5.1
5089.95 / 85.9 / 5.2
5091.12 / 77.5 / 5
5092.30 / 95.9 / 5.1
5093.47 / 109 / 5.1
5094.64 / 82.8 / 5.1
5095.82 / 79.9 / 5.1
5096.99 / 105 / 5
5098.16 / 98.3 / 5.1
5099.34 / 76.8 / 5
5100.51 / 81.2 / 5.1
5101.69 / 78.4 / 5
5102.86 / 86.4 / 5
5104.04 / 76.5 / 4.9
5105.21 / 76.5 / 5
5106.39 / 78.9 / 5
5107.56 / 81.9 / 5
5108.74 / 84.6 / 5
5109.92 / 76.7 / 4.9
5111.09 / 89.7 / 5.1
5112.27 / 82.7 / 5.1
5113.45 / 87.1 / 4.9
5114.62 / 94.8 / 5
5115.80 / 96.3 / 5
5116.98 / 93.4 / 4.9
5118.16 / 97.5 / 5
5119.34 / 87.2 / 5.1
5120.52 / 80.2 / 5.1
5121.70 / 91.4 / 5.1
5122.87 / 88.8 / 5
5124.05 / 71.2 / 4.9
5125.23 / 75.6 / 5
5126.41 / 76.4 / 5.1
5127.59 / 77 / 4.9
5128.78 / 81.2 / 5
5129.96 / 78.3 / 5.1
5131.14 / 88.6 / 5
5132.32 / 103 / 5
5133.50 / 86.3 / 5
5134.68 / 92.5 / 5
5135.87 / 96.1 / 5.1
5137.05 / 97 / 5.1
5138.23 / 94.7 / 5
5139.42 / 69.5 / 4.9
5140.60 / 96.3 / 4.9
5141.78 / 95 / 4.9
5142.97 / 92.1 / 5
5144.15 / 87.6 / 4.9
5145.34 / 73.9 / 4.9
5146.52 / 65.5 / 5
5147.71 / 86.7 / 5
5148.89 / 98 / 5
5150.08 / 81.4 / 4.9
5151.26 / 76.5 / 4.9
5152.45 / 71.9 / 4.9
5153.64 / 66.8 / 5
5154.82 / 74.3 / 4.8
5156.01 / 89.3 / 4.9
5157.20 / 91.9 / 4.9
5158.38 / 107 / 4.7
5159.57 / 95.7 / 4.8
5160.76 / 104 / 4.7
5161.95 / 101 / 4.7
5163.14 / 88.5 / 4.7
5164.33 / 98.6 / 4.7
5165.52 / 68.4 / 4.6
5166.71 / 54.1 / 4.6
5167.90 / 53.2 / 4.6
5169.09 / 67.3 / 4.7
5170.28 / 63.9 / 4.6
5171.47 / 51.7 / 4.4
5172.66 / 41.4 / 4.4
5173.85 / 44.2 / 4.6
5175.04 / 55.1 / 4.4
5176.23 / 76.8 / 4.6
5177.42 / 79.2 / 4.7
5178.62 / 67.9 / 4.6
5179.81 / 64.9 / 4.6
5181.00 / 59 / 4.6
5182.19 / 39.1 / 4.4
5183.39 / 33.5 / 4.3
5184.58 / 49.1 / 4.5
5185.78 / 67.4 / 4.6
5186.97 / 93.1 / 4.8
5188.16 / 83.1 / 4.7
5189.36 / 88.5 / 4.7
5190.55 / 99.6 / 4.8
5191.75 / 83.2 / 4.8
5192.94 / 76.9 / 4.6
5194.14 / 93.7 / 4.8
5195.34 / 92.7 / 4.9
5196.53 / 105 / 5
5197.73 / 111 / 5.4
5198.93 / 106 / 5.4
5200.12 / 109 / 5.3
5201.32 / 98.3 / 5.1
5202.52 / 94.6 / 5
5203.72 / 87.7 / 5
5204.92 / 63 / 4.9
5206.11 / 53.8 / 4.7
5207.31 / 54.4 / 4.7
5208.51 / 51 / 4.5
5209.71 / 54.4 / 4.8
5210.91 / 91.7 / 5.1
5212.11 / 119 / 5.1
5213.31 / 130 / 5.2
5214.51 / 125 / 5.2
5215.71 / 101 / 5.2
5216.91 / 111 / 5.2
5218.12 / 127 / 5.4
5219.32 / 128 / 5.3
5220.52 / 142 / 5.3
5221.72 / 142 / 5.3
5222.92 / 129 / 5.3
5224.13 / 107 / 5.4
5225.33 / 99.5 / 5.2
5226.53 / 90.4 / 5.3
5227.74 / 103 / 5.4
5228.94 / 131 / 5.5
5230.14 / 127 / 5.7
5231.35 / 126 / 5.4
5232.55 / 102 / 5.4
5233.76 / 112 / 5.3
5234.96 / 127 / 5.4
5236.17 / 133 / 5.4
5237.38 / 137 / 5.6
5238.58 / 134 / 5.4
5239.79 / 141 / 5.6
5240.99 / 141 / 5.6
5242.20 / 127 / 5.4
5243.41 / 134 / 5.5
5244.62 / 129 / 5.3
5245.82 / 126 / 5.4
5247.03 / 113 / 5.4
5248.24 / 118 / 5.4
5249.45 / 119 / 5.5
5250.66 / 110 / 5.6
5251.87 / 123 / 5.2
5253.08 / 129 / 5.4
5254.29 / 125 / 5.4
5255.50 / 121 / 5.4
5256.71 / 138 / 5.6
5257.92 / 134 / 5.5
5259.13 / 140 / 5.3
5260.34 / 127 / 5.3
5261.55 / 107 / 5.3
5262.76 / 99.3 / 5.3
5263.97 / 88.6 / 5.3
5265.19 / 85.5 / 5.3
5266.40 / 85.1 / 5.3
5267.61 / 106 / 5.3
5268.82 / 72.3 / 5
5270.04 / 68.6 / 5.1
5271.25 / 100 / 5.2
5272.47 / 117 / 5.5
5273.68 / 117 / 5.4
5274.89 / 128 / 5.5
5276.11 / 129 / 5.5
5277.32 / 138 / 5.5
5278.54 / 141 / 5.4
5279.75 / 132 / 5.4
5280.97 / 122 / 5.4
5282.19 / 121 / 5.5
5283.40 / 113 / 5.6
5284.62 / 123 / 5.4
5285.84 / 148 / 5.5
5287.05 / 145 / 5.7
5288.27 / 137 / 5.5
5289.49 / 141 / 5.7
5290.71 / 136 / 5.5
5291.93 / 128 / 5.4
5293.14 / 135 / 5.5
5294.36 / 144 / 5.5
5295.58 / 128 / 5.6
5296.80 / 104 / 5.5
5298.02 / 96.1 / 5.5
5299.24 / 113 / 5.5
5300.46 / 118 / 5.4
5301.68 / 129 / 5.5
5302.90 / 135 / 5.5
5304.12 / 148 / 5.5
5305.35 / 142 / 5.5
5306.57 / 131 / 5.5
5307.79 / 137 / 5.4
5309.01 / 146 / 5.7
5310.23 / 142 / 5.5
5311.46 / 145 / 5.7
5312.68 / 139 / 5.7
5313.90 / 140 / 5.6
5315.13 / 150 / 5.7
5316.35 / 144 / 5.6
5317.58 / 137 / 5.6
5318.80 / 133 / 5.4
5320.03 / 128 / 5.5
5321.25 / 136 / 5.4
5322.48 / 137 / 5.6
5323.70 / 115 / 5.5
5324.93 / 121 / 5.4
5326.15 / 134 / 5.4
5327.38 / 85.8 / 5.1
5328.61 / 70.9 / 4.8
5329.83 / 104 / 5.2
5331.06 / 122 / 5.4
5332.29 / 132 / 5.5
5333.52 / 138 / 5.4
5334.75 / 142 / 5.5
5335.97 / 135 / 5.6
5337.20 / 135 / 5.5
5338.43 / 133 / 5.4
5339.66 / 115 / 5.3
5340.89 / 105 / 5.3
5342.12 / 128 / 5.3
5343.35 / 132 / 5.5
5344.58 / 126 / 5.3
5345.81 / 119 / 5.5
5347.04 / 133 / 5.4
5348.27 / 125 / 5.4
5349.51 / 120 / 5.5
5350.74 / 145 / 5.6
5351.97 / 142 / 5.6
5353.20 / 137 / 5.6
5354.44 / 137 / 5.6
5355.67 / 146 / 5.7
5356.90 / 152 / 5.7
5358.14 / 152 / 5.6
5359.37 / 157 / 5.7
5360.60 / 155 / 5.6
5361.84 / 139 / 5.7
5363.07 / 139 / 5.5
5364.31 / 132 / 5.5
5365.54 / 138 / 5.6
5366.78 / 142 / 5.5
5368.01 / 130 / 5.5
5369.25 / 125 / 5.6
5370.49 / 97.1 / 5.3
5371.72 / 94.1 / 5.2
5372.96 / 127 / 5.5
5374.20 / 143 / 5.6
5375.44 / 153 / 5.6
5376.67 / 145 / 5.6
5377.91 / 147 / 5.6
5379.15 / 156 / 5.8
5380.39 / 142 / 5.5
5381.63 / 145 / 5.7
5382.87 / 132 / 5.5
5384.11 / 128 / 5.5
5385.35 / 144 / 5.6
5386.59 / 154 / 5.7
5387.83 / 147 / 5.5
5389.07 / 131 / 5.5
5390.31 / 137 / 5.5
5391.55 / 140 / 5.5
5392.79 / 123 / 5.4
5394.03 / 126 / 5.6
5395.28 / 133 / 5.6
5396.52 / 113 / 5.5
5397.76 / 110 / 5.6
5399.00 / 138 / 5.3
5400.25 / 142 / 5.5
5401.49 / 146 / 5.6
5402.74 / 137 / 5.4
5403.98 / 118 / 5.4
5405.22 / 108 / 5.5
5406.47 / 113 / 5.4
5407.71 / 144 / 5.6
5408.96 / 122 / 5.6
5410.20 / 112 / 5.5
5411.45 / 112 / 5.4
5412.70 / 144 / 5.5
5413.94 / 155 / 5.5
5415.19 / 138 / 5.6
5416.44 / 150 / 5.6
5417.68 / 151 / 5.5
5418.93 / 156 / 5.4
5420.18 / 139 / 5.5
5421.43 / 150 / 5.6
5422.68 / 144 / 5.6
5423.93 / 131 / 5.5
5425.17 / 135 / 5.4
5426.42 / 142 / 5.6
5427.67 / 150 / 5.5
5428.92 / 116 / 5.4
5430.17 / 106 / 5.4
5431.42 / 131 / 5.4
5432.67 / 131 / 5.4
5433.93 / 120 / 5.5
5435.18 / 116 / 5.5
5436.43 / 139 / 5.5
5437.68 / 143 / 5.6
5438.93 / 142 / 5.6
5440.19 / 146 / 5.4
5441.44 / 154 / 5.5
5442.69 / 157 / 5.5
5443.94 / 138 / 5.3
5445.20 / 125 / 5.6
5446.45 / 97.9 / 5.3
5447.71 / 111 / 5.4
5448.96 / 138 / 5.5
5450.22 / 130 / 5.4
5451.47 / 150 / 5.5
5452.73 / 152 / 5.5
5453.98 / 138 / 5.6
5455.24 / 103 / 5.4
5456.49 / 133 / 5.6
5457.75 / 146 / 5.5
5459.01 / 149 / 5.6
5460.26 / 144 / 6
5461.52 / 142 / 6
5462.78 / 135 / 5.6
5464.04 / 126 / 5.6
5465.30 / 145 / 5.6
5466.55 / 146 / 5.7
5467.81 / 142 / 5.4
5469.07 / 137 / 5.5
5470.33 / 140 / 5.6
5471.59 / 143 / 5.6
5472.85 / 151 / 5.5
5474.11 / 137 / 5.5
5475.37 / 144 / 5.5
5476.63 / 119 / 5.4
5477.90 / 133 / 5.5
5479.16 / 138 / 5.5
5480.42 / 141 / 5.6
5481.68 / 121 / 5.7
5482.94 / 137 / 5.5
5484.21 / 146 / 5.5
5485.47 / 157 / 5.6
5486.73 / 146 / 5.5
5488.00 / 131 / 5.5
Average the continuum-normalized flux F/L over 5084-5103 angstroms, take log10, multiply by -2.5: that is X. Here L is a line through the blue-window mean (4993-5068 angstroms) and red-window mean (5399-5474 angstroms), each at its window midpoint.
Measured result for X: 0.14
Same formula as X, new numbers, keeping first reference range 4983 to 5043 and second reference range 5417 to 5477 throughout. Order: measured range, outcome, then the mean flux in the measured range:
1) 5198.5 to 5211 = 0.41 mag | 77.6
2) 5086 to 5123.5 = 0.19 mag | 87.1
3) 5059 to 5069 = 0.10 mag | 91.1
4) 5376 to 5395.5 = -0.07 mag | 140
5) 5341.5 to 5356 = -0.04 mag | 132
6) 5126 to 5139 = 0.20 mag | 88.1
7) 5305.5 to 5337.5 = -0.05 mag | 130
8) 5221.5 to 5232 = -0.01 mag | 116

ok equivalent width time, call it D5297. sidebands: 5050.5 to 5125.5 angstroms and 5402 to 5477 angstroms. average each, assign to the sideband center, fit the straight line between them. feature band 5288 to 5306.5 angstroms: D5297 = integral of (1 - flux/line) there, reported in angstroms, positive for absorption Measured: -2.01 angstroms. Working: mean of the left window 88.2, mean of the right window 135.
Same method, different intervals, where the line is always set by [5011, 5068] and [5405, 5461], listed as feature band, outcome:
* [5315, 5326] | -0.9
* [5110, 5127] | 2.4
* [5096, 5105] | 1.2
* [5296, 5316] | -1.9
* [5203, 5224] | 1.9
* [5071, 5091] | 2.0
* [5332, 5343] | -0.4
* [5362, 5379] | -0.6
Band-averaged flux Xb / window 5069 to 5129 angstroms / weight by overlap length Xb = 86.1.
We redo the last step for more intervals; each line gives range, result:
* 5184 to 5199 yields 87.8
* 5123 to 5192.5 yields 77.9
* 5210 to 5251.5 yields 121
